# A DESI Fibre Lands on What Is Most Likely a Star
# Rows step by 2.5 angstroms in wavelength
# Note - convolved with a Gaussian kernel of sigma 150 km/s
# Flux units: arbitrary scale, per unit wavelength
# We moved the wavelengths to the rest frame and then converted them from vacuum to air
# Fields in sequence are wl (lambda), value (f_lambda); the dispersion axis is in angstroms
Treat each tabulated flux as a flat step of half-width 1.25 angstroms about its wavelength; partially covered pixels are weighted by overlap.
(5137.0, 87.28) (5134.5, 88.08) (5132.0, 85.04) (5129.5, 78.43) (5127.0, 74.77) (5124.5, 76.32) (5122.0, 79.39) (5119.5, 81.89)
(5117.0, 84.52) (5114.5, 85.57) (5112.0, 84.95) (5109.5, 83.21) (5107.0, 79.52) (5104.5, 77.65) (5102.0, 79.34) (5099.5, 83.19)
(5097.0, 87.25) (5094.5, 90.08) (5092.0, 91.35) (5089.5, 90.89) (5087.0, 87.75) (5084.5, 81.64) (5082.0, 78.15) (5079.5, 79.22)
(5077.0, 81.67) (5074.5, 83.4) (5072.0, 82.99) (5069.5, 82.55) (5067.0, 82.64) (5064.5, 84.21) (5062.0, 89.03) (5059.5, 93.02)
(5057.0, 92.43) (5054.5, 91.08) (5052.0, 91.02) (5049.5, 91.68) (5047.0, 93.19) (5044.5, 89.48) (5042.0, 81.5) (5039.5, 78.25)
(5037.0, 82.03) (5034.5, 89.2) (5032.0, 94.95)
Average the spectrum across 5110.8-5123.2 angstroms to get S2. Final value 83.3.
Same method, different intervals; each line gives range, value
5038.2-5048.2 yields 85.5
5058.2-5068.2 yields 87.3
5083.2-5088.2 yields 84.6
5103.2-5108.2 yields 78.6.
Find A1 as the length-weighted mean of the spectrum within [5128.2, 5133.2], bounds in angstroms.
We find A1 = 81.6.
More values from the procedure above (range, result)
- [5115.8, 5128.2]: 79.4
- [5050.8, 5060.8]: 91.9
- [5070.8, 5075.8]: 83.2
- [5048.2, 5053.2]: 91.4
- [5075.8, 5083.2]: 79.7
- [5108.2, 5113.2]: 84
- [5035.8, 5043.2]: 80.6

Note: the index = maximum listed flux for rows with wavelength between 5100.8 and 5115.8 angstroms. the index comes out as 85.57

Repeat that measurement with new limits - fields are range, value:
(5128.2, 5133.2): 85.04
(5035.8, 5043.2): 82.03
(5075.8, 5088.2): 87.75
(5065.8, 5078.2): 83.4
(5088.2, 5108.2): 91.35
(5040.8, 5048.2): 93.19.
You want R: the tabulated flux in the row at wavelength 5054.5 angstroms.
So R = 91.08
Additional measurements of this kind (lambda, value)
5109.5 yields 83.21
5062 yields 89.03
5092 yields 91.35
